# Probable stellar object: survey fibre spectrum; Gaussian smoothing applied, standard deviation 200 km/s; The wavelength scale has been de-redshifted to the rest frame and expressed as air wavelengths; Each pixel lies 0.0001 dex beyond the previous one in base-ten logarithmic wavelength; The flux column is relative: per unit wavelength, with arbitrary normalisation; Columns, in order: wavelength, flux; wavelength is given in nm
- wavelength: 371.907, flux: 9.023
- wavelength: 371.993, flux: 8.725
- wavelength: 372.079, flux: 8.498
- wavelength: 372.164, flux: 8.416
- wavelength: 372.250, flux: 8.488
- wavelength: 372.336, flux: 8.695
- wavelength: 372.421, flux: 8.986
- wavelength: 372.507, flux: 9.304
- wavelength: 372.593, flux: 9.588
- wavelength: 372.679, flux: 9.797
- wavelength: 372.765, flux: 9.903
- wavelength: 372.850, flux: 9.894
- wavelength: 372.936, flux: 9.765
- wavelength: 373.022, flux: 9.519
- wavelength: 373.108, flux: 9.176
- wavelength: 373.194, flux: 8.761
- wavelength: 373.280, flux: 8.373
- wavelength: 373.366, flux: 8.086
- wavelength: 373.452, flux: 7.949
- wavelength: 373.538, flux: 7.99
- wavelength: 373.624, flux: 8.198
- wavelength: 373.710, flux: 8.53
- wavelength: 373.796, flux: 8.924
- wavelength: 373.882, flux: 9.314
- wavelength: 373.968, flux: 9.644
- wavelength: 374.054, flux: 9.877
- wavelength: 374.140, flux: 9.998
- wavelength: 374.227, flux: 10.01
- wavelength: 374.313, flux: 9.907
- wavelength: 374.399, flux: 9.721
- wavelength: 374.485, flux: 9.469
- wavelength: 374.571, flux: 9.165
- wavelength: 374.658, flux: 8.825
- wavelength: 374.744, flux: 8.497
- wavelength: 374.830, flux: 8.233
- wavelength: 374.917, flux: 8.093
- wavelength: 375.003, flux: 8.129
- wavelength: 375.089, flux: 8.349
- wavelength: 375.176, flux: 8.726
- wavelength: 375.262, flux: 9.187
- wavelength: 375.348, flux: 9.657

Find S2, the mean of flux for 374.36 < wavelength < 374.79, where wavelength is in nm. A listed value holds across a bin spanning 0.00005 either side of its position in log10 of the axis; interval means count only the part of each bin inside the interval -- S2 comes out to 9.13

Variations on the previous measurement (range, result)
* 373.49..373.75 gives 8.23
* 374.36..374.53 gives 9.61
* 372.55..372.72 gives 9.67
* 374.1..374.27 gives 9.96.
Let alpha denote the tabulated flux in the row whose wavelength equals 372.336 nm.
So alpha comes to 8.695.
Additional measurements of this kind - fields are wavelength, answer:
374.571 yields 9.165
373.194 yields 8.761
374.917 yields 8.093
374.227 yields 10.01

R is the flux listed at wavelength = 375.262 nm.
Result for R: 9.187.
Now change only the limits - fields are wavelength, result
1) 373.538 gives 7.99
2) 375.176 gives 8.726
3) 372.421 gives 8.986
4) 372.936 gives 9.765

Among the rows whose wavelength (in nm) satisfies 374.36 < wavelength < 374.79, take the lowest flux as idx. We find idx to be 8.497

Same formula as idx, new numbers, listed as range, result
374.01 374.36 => 9.877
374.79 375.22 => 8.093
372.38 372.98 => 8.986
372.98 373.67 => 7.949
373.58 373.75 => 8.198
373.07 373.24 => 8.761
